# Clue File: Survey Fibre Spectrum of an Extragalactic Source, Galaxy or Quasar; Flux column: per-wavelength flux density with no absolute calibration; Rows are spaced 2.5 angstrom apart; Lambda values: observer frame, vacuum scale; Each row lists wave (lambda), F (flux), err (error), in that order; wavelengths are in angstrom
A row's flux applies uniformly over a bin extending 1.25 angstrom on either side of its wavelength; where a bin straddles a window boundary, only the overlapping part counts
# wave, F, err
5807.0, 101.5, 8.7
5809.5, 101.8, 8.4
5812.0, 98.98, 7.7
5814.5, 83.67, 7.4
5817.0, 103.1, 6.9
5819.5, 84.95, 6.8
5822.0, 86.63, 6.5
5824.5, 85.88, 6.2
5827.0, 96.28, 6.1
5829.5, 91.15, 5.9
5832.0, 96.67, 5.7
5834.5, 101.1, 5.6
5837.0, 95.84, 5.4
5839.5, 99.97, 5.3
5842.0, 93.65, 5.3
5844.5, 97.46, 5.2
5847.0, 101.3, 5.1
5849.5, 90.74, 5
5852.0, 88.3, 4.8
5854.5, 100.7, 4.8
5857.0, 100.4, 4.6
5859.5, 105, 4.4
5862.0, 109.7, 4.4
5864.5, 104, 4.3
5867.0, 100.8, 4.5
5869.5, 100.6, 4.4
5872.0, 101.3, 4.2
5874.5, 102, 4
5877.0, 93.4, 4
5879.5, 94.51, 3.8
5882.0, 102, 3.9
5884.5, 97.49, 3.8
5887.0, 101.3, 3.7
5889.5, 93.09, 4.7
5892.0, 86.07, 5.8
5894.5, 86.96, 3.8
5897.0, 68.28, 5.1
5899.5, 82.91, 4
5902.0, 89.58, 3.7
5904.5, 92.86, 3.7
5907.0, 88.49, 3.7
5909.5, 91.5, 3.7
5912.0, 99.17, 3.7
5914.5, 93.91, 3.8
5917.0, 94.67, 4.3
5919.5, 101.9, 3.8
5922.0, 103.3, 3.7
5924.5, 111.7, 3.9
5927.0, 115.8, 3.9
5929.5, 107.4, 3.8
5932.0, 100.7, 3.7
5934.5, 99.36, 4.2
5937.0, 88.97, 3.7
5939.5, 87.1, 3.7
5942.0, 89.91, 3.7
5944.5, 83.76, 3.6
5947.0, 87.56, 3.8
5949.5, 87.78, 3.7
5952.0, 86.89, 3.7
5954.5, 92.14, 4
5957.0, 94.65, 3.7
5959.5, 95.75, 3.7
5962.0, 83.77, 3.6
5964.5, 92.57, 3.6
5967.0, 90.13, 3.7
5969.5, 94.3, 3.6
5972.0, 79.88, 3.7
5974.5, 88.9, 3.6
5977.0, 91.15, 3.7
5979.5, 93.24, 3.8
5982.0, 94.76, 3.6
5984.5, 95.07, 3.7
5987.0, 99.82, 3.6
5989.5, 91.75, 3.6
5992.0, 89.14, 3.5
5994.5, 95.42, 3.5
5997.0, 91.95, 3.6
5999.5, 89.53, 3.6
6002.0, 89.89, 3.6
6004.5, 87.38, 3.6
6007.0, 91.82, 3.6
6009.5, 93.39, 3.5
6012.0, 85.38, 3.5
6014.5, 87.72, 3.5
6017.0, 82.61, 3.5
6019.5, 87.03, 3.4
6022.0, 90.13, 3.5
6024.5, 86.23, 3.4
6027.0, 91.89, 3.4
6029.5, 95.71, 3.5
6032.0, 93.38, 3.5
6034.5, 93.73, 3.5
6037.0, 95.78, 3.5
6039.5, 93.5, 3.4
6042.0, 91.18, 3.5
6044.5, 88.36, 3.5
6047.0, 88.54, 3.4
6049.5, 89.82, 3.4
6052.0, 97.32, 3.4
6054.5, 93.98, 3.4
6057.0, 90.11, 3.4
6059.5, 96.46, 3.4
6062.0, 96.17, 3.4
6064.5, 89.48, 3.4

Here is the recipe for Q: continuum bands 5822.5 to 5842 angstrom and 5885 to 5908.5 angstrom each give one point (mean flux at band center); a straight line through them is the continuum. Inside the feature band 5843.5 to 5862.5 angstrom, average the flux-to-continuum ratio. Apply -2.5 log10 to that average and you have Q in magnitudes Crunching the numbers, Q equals -0.07 mag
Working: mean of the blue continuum 94.8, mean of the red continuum 88.1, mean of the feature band 98.8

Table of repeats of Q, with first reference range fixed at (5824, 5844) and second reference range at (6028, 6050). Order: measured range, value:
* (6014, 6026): 0.07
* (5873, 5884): -0.04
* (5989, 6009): 0.02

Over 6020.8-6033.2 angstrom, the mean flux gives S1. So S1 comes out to 91.5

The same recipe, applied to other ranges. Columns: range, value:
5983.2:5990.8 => 95.5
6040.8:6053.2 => 91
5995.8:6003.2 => 90.5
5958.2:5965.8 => 90.7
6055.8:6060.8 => 93.3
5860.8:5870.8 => 104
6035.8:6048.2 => 91.5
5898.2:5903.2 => 86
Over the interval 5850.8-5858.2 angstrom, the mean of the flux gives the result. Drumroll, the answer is 96.5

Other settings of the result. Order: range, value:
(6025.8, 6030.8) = 93.8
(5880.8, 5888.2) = 100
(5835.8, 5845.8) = 96.8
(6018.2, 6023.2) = 88.5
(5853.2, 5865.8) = 104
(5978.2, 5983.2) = 94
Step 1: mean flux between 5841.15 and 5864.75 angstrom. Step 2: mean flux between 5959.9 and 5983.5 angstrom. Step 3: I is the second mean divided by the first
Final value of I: 0.9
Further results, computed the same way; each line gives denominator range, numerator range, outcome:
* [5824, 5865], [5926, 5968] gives 0.95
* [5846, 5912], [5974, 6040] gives 0.96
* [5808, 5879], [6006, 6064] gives 0.94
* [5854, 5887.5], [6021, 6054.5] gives 0.91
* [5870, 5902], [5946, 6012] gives 0.98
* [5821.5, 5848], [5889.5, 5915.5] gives 0.93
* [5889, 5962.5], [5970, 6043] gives 0.98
